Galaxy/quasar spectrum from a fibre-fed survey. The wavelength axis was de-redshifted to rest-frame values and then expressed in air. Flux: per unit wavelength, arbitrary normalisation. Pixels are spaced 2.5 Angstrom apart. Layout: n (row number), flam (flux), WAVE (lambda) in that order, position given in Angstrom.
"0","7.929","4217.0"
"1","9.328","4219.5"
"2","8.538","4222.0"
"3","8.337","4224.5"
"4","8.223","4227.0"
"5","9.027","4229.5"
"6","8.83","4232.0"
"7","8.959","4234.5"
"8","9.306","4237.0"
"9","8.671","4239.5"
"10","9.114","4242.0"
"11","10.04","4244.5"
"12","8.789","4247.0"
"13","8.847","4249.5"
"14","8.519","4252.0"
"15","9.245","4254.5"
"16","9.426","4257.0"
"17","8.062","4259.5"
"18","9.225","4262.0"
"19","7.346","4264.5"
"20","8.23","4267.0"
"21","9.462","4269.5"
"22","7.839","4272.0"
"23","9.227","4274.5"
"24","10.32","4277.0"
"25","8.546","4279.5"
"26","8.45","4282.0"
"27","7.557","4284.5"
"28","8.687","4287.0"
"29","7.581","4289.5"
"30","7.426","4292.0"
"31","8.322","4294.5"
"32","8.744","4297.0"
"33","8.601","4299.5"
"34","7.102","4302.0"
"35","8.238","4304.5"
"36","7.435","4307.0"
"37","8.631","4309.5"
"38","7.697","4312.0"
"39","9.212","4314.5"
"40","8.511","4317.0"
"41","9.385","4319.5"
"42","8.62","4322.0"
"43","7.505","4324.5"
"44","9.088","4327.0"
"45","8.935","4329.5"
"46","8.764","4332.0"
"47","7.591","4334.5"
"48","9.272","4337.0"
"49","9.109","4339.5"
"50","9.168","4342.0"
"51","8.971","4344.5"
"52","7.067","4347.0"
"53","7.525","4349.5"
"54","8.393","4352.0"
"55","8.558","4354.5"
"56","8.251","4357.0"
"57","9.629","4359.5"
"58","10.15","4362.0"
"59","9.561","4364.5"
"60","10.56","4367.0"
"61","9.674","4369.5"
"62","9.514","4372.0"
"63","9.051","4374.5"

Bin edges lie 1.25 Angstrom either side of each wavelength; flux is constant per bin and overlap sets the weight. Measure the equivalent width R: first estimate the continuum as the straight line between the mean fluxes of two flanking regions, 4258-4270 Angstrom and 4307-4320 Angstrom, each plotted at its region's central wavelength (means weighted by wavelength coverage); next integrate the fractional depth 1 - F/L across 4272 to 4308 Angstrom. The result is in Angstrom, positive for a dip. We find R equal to 0.8 Angstrom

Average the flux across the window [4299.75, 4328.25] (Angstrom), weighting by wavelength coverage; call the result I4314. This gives 8.32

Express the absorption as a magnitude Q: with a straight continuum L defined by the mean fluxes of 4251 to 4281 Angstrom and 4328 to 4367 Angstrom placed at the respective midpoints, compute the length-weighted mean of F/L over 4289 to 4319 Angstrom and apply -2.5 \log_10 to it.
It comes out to 0.08 mag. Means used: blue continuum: 8.79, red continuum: 8.79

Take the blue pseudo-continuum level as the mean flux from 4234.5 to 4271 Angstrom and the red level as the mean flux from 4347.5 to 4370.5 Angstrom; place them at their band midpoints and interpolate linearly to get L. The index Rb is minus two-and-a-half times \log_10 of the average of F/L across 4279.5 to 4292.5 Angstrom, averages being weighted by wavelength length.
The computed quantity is 0.12 mag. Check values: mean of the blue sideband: 8.87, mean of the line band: 8.03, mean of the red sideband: 9.07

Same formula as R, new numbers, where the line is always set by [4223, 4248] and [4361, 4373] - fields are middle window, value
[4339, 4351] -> 1.7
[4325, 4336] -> 1.2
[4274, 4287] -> 0.7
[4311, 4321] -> 0.8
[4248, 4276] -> 1.3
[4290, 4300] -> 1.2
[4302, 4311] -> 1.4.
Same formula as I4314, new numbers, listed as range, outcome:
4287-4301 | 8.17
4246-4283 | 8.77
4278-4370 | 8.55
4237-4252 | 9.06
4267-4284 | 8.86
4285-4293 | 7.88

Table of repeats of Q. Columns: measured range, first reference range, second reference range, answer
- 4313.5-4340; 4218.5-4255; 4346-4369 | 0.02 mag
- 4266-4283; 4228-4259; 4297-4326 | -0.02 mag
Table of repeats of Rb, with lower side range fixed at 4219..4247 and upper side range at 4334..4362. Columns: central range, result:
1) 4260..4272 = 0.047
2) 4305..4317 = 0.056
